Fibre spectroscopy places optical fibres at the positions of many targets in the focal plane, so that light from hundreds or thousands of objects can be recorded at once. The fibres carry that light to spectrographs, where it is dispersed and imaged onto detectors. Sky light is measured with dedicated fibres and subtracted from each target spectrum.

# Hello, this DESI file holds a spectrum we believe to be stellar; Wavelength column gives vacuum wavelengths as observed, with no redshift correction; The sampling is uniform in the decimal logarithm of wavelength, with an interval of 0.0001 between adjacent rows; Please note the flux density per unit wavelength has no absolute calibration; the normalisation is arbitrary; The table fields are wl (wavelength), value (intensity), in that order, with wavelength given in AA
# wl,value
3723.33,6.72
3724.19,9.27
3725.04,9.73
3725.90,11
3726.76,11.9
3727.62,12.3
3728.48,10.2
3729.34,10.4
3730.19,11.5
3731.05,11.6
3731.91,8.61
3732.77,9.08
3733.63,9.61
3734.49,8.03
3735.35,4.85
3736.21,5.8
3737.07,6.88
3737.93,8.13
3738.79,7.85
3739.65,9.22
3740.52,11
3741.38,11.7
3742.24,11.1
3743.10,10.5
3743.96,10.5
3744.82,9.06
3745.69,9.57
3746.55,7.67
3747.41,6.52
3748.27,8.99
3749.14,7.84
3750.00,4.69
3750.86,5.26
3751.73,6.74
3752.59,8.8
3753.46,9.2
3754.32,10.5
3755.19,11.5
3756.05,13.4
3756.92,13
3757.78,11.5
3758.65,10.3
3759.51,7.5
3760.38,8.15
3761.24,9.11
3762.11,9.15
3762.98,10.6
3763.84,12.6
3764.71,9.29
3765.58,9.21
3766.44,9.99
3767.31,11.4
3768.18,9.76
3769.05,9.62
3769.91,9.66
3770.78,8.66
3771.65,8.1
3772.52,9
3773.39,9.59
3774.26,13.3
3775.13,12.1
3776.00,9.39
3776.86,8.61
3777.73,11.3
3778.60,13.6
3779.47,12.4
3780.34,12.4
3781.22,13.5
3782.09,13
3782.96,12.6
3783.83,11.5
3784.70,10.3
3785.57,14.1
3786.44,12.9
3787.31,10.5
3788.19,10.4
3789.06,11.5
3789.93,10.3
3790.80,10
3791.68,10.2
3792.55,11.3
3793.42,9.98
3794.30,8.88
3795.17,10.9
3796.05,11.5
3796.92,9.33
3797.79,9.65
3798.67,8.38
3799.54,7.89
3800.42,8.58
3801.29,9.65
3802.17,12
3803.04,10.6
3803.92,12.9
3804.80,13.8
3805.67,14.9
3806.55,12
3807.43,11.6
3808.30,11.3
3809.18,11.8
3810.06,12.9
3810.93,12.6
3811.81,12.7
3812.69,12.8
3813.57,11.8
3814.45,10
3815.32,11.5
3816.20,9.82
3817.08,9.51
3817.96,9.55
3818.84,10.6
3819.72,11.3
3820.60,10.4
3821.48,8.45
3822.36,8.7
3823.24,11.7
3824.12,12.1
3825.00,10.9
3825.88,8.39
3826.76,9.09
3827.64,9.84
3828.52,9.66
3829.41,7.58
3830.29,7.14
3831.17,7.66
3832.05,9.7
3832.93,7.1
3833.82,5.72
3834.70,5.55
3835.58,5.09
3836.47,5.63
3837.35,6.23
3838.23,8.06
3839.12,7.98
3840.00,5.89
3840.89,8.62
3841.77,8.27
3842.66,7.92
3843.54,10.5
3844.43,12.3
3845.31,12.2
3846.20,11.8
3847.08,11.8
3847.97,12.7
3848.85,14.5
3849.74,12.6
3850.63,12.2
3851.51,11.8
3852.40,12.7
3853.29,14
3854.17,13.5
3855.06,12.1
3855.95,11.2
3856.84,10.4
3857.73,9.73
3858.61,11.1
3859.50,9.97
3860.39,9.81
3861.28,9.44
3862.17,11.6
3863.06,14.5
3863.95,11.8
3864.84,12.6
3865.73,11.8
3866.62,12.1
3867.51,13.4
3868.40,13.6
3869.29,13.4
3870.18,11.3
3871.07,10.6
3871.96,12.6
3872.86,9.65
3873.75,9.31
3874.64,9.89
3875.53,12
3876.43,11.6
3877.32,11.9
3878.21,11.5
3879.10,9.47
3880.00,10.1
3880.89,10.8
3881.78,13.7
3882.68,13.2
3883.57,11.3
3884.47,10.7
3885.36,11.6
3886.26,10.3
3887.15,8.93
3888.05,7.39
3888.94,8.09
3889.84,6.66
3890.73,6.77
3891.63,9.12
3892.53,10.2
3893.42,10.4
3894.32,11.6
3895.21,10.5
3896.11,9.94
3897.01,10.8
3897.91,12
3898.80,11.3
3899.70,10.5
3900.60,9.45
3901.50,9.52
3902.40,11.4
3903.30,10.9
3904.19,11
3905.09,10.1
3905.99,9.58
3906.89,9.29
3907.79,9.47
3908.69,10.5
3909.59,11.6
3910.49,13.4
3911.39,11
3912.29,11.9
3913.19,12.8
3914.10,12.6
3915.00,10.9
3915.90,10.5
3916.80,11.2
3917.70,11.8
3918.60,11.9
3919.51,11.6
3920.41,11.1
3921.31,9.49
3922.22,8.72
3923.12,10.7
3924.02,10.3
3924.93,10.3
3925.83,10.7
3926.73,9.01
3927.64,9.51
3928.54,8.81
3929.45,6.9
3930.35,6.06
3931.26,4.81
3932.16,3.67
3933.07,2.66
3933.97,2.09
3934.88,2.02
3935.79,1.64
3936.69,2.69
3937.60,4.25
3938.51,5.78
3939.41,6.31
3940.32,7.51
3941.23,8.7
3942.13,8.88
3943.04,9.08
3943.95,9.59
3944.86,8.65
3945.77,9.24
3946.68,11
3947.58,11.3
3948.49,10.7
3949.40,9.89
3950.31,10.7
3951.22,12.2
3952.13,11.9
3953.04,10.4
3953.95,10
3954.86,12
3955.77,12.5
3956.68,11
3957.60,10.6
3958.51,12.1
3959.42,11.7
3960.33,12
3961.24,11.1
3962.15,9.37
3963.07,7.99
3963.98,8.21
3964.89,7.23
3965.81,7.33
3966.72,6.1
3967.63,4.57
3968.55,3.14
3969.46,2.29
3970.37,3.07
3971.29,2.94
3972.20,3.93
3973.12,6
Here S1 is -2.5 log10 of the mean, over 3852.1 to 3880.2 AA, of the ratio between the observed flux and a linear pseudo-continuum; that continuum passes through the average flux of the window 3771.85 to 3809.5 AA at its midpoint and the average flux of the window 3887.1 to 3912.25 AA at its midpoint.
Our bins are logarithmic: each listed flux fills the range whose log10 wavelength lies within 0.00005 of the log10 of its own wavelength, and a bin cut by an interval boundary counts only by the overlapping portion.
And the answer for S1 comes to -0.11 mag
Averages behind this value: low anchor 11.1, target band 11.5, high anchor 10.1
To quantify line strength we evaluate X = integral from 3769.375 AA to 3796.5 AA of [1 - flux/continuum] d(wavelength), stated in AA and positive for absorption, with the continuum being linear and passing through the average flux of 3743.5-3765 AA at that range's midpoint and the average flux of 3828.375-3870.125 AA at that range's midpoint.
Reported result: -4.0 AA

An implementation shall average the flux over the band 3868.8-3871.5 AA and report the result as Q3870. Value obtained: 11.8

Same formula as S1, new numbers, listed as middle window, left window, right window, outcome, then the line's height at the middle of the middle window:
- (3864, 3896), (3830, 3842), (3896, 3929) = -0.19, 9.14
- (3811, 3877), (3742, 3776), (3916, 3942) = -0.22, 8.56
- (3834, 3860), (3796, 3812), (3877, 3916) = 0.08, 10.9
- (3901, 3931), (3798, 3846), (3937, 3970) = -0.13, 9.22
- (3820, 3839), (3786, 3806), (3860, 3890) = 0.29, 10.9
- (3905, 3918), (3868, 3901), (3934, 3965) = -0.12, 9.93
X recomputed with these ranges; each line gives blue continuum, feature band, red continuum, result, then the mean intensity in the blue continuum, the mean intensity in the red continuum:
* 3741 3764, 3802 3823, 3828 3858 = -3.9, 9.42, 9.7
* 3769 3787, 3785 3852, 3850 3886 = 6.9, 11.3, 11.6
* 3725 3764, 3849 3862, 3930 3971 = -4.5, 9.39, 7.85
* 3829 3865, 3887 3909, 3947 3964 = 1.3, 10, 10.9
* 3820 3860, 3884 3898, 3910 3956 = -0.4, 9.8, 9.03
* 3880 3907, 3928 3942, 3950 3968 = 7.0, 10.2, 9.97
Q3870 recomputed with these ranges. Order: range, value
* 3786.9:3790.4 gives 10.7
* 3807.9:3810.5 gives 12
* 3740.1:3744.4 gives 11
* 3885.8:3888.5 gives 8.88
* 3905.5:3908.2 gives 9.45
